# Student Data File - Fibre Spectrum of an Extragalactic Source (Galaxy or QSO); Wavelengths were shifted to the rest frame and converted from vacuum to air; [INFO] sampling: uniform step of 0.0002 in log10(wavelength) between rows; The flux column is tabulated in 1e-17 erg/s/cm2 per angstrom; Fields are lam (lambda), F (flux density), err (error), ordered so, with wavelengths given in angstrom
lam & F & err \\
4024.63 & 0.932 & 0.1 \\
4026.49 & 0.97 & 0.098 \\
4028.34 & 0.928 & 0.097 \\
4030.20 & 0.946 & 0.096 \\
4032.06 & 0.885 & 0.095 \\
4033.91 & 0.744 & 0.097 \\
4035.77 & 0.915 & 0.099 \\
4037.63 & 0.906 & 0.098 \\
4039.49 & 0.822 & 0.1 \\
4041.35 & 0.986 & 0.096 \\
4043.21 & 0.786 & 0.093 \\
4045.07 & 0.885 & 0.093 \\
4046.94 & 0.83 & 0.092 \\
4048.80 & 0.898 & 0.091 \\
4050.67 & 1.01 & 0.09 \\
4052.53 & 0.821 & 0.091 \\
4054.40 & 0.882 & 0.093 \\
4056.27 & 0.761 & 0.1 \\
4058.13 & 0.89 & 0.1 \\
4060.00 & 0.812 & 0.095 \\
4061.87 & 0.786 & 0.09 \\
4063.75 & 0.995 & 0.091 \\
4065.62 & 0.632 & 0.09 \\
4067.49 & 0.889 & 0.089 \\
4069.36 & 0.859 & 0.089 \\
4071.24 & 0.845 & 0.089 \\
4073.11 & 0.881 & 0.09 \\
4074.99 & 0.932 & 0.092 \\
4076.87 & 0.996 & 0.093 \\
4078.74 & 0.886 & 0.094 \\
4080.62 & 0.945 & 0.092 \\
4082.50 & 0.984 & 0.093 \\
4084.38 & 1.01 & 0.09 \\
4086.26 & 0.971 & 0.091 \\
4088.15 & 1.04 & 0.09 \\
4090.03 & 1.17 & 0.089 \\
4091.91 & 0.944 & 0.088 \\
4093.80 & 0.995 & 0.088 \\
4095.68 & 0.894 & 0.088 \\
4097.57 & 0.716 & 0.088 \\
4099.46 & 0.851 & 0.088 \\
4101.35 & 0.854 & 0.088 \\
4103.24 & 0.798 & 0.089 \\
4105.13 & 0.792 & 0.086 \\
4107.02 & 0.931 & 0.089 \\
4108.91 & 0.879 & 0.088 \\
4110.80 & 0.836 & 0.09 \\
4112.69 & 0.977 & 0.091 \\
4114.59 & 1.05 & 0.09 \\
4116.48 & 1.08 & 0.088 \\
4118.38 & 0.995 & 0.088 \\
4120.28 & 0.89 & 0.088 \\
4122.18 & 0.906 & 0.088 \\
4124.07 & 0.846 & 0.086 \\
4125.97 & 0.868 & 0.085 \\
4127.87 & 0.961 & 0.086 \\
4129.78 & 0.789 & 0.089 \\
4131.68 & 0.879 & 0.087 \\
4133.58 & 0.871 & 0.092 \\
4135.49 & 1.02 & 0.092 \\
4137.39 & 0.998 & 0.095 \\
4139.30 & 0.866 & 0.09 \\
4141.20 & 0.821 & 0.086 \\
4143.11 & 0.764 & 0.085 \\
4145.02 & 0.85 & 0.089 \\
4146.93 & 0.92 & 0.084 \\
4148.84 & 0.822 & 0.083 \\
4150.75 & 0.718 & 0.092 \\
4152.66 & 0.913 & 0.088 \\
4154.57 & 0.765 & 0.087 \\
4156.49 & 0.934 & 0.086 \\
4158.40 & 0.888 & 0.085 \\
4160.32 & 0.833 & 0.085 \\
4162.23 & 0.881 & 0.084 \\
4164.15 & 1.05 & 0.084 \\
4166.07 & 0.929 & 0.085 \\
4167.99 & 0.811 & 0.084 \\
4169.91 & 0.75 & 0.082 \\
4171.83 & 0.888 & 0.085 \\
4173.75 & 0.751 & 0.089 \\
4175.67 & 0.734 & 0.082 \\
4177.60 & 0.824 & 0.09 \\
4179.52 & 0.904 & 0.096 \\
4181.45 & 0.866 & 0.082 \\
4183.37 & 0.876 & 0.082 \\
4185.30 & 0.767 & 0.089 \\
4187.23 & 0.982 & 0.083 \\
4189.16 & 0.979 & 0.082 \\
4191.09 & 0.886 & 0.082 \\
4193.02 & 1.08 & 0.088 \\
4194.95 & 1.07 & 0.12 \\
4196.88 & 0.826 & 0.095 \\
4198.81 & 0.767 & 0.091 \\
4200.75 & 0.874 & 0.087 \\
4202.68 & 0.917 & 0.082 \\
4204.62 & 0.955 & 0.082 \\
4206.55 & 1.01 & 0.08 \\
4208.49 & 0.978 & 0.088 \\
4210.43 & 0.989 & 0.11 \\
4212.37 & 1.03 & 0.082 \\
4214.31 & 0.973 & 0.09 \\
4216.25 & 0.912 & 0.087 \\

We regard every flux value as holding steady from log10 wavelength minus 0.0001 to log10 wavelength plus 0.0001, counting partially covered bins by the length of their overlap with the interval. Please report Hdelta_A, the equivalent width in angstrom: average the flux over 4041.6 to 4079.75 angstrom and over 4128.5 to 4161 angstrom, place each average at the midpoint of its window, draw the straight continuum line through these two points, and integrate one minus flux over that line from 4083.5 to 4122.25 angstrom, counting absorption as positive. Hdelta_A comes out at -3.1 angstrom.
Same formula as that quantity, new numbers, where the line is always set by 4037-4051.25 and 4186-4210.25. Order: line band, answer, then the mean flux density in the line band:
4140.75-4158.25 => 1.7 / 0.837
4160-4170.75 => 0.6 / 0.88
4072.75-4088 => -1.0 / 0.958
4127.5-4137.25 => 0.1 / 0.908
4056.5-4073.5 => 1.1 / 0.839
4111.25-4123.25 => -0.8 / 0.976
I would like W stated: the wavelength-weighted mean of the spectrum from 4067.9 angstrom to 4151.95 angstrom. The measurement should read 0.907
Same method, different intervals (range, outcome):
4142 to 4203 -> 0.869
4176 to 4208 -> 0.909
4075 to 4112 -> 0.921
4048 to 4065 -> 0.868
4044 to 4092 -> 0.905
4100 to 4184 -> 0.877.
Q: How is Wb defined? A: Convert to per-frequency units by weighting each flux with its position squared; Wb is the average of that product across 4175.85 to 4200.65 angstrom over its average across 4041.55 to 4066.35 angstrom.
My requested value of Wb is 1.12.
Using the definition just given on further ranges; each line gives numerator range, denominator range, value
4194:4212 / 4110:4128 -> 1.03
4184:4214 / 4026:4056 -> 1.15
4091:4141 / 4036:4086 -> 1.05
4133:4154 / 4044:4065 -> 1.05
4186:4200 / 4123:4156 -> 1.11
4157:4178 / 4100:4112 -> 1.03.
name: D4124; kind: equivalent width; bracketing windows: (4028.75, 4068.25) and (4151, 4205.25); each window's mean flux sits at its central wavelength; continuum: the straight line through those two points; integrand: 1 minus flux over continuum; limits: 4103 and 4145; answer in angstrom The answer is -1.4 angstrom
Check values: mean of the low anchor 0.862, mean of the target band 0.901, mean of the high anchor 0.88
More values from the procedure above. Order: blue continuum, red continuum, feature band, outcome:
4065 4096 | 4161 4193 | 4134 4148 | 0.1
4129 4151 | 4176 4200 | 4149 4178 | 1.2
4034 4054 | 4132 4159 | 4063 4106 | -1.6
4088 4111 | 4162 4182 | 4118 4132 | -0.1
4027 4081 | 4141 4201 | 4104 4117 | -0.9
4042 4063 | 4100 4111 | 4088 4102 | -1.3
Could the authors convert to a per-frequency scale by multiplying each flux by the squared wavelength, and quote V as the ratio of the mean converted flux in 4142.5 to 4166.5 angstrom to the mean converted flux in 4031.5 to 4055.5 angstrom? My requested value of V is 1.05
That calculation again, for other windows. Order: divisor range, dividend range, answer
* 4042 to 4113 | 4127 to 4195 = 1.02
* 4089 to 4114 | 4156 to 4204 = 1.02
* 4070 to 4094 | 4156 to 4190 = 0.94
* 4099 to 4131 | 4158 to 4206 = 1.01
